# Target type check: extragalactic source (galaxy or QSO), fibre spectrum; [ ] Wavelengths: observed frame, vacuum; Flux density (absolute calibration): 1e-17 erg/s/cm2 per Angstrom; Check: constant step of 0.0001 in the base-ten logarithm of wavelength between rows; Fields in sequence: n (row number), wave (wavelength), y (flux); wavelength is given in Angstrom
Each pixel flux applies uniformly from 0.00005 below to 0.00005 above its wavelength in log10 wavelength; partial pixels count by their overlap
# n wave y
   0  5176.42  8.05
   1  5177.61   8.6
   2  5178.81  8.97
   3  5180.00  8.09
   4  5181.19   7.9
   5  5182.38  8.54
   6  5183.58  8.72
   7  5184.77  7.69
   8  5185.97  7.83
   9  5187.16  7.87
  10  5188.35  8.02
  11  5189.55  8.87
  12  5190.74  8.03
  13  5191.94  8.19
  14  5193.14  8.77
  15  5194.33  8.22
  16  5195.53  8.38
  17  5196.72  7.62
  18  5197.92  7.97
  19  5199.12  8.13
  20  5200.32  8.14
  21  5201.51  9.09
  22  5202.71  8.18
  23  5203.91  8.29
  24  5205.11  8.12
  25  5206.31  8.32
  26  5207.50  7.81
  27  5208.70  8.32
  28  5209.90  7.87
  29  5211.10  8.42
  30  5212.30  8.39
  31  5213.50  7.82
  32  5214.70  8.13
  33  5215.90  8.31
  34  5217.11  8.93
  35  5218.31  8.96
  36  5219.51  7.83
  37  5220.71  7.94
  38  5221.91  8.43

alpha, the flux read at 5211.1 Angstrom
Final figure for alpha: 8.42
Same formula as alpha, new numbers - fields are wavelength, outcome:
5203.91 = 8.29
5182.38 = 8.54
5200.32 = 8.14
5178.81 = 8.97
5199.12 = 8.13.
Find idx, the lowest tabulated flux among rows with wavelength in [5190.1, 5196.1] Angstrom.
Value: 8.03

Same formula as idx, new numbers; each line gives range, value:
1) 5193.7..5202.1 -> 7.62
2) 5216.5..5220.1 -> 7.83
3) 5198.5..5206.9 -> 8.12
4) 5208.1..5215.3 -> 7.82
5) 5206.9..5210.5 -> 7.81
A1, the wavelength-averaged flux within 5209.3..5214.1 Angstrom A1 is 8.13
